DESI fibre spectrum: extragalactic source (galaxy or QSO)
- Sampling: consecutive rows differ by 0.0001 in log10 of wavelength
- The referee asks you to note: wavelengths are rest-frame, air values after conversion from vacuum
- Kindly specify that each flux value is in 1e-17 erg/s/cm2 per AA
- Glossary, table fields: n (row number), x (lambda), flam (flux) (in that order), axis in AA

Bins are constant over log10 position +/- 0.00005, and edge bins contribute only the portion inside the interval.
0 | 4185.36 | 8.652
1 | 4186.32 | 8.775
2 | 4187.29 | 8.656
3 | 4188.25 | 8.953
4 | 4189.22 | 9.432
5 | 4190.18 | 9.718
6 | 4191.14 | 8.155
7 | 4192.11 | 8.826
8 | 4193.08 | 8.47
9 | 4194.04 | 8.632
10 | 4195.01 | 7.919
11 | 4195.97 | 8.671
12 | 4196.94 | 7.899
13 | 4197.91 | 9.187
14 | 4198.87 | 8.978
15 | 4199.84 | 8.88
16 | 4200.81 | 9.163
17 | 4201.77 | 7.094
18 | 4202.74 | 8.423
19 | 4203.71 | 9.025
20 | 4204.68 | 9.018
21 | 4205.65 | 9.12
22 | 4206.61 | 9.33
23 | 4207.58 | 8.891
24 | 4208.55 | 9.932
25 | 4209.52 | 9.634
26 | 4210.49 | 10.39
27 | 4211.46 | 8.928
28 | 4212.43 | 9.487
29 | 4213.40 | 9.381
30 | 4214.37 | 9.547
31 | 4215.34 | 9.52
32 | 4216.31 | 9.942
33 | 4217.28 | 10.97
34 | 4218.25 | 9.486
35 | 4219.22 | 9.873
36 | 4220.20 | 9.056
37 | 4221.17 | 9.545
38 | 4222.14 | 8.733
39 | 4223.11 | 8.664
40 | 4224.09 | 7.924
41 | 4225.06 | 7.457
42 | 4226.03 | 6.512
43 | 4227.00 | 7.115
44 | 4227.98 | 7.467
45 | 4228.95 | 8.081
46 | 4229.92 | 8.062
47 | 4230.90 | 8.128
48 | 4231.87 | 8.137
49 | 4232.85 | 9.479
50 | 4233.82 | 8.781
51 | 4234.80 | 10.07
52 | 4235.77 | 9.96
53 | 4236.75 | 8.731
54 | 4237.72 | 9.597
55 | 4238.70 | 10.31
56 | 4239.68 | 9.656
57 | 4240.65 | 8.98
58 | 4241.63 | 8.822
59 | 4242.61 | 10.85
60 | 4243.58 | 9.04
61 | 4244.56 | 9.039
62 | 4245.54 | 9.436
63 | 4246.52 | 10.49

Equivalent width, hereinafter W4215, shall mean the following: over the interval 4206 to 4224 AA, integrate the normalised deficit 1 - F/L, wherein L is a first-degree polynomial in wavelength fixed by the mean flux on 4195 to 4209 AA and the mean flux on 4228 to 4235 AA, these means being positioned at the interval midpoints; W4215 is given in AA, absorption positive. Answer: -1.6 AA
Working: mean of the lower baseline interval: 8.8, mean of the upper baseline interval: 8.54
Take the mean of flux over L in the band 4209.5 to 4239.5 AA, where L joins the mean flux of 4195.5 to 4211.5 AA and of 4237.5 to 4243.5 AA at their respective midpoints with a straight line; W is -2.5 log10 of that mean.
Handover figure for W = 0.043 mag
